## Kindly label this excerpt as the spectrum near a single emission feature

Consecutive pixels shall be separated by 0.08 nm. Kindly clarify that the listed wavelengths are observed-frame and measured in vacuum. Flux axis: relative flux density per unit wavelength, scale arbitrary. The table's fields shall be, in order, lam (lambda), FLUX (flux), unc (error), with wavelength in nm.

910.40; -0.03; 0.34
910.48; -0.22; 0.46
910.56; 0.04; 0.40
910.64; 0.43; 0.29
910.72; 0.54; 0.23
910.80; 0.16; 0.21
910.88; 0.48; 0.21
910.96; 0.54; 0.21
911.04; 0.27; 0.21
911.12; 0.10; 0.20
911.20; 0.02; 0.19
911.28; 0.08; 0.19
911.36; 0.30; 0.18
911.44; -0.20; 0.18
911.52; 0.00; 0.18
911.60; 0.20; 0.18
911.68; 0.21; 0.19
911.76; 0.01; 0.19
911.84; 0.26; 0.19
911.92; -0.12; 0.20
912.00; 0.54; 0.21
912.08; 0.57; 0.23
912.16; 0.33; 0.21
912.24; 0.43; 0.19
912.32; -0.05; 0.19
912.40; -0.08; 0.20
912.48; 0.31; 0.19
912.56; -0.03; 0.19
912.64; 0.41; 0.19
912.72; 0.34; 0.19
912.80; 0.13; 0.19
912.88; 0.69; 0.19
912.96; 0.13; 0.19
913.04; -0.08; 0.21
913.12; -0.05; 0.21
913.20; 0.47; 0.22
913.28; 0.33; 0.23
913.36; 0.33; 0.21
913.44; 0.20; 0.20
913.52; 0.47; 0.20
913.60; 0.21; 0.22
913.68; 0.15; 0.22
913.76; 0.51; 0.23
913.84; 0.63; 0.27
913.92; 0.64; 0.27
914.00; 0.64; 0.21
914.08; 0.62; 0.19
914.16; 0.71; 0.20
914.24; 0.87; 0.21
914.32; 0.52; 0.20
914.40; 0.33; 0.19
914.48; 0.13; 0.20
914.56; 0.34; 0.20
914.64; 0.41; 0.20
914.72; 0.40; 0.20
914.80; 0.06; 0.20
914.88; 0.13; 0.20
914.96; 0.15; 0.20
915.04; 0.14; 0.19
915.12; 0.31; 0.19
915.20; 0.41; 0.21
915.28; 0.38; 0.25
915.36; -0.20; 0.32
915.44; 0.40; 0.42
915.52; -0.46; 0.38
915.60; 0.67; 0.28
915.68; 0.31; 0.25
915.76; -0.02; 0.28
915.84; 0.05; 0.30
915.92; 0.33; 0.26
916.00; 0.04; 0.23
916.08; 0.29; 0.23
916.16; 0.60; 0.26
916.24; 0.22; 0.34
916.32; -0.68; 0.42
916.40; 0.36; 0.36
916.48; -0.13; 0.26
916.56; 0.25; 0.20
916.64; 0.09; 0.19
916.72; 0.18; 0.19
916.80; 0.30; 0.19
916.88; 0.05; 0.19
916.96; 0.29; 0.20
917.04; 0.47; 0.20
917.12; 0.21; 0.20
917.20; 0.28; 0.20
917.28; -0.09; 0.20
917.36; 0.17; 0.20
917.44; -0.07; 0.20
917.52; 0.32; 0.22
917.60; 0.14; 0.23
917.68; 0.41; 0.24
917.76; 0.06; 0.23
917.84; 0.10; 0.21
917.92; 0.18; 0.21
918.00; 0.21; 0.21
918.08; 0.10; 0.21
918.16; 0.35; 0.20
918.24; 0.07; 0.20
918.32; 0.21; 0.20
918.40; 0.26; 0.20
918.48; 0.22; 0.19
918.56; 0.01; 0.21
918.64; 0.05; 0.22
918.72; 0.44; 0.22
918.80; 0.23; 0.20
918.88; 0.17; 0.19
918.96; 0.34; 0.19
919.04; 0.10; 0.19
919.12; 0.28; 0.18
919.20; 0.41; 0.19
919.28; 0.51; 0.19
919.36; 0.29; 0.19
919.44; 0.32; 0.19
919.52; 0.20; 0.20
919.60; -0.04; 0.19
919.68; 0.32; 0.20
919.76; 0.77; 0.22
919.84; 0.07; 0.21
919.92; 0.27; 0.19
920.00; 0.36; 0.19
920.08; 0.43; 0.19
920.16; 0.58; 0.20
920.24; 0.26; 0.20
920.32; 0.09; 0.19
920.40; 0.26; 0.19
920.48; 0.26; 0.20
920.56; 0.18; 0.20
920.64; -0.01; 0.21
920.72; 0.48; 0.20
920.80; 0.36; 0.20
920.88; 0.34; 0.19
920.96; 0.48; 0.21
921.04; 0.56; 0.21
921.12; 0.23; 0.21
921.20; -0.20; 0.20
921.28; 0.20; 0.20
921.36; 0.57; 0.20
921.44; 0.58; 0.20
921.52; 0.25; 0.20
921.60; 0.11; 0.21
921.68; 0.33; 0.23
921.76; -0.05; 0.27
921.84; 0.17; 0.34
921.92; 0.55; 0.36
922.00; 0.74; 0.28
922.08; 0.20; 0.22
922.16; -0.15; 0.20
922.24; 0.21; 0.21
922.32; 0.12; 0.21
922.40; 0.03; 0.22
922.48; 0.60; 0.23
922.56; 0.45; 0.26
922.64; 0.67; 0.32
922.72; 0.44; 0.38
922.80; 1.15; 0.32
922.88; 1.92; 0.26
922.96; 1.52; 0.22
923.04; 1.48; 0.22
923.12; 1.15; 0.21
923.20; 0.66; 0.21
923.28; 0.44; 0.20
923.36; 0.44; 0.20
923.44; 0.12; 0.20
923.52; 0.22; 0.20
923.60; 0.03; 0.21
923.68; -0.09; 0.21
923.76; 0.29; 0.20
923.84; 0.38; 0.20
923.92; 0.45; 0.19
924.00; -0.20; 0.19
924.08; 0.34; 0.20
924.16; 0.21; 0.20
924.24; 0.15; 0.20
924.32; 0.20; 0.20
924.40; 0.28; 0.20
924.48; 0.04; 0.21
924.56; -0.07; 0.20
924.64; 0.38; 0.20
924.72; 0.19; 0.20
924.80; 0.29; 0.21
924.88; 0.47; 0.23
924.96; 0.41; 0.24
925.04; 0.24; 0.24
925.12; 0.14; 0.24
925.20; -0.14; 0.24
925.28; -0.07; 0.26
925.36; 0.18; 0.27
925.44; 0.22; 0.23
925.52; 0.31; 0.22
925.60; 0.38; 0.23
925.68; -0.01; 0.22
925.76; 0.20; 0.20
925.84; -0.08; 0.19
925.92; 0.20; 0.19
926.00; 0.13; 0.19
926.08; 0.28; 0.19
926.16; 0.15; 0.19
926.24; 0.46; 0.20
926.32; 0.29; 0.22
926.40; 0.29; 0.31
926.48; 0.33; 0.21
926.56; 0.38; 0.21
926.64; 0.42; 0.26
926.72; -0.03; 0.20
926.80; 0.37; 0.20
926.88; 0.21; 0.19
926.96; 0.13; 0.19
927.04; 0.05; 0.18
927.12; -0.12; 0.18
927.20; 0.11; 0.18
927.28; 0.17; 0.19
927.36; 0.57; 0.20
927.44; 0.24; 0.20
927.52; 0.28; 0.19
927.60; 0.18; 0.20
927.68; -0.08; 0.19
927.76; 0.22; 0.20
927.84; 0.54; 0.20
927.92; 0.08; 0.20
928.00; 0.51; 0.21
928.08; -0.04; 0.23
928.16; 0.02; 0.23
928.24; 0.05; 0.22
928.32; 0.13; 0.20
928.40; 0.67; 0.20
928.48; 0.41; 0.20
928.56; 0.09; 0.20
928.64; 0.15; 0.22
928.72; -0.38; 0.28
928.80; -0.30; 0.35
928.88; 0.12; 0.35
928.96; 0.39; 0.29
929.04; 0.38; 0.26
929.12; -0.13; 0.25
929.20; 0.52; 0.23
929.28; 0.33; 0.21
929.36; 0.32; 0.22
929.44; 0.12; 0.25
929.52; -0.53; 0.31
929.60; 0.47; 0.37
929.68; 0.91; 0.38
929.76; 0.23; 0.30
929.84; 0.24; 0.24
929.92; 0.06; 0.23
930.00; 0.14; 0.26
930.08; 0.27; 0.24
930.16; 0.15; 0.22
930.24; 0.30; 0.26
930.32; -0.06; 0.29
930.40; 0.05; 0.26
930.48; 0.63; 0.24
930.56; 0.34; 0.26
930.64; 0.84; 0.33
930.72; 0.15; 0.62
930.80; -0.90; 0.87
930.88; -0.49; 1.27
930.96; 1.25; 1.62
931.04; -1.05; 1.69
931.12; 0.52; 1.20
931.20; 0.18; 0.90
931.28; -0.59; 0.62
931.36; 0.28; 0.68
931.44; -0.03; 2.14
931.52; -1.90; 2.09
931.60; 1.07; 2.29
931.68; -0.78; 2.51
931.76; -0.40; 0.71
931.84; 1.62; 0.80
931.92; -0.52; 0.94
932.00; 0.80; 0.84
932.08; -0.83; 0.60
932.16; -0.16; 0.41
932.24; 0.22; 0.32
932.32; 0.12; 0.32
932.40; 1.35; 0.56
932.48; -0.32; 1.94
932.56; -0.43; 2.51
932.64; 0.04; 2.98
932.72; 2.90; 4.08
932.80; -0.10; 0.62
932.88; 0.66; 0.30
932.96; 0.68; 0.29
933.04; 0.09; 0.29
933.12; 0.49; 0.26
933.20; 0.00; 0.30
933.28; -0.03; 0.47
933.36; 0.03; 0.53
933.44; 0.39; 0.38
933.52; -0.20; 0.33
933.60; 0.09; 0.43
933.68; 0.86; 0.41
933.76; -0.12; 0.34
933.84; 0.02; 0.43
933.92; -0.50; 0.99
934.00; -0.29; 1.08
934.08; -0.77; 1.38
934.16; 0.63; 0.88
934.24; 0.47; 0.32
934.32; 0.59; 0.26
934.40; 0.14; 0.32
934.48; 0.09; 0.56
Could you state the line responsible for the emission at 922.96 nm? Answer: [O III] 5007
